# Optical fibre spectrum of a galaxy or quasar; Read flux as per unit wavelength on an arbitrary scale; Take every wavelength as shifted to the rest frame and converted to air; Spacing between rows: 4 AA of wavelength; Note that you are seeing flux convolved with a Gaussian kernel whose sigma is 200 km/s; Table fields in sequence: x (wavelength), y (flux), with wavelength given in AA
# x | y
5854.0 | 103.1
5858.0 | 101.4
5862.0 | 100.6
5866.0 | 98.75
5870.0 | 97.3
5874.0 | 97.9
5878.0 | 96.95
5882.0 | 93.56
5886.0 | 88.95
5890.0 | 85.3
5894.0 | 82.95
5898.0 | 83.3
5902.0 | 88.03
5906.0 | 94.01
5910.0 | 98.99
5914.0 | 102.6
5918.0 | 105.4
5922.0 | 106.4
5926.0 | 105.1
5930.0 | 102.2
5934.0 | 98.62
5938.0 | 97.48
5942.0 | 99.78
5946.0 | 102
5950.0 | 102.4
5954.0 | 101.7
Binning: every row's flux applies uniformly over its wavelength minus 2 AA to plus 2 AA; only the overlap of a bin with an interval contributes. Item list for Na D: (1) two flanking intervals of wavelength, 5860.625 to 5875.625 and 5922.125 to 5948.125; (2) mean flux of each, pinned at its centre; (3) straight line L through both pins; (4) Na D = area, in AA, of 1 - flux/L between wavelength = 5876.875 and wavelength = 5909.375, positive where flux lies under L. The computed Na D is 3.3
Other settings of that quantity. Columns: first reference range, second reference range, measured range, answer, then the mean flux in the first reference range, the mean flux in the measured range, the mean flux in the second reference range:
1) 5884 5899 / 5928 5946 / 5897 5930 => -2.24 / 85.2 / 98.7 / 99.8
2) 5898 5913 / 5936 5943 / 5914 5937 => -1.69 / 92.9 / 103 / 98.5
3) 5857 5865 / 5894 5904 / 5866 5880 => -0.26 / 101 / 97.6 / 85.1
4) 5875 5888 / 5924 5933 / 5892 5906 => 1.59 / 93.5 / 86.1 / 103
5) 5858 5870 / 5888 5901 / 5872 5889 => -0.48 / 99.6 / 93.8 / 84.2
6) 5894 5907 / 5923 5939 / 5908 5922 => -1.32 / 87.2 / 103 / 101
